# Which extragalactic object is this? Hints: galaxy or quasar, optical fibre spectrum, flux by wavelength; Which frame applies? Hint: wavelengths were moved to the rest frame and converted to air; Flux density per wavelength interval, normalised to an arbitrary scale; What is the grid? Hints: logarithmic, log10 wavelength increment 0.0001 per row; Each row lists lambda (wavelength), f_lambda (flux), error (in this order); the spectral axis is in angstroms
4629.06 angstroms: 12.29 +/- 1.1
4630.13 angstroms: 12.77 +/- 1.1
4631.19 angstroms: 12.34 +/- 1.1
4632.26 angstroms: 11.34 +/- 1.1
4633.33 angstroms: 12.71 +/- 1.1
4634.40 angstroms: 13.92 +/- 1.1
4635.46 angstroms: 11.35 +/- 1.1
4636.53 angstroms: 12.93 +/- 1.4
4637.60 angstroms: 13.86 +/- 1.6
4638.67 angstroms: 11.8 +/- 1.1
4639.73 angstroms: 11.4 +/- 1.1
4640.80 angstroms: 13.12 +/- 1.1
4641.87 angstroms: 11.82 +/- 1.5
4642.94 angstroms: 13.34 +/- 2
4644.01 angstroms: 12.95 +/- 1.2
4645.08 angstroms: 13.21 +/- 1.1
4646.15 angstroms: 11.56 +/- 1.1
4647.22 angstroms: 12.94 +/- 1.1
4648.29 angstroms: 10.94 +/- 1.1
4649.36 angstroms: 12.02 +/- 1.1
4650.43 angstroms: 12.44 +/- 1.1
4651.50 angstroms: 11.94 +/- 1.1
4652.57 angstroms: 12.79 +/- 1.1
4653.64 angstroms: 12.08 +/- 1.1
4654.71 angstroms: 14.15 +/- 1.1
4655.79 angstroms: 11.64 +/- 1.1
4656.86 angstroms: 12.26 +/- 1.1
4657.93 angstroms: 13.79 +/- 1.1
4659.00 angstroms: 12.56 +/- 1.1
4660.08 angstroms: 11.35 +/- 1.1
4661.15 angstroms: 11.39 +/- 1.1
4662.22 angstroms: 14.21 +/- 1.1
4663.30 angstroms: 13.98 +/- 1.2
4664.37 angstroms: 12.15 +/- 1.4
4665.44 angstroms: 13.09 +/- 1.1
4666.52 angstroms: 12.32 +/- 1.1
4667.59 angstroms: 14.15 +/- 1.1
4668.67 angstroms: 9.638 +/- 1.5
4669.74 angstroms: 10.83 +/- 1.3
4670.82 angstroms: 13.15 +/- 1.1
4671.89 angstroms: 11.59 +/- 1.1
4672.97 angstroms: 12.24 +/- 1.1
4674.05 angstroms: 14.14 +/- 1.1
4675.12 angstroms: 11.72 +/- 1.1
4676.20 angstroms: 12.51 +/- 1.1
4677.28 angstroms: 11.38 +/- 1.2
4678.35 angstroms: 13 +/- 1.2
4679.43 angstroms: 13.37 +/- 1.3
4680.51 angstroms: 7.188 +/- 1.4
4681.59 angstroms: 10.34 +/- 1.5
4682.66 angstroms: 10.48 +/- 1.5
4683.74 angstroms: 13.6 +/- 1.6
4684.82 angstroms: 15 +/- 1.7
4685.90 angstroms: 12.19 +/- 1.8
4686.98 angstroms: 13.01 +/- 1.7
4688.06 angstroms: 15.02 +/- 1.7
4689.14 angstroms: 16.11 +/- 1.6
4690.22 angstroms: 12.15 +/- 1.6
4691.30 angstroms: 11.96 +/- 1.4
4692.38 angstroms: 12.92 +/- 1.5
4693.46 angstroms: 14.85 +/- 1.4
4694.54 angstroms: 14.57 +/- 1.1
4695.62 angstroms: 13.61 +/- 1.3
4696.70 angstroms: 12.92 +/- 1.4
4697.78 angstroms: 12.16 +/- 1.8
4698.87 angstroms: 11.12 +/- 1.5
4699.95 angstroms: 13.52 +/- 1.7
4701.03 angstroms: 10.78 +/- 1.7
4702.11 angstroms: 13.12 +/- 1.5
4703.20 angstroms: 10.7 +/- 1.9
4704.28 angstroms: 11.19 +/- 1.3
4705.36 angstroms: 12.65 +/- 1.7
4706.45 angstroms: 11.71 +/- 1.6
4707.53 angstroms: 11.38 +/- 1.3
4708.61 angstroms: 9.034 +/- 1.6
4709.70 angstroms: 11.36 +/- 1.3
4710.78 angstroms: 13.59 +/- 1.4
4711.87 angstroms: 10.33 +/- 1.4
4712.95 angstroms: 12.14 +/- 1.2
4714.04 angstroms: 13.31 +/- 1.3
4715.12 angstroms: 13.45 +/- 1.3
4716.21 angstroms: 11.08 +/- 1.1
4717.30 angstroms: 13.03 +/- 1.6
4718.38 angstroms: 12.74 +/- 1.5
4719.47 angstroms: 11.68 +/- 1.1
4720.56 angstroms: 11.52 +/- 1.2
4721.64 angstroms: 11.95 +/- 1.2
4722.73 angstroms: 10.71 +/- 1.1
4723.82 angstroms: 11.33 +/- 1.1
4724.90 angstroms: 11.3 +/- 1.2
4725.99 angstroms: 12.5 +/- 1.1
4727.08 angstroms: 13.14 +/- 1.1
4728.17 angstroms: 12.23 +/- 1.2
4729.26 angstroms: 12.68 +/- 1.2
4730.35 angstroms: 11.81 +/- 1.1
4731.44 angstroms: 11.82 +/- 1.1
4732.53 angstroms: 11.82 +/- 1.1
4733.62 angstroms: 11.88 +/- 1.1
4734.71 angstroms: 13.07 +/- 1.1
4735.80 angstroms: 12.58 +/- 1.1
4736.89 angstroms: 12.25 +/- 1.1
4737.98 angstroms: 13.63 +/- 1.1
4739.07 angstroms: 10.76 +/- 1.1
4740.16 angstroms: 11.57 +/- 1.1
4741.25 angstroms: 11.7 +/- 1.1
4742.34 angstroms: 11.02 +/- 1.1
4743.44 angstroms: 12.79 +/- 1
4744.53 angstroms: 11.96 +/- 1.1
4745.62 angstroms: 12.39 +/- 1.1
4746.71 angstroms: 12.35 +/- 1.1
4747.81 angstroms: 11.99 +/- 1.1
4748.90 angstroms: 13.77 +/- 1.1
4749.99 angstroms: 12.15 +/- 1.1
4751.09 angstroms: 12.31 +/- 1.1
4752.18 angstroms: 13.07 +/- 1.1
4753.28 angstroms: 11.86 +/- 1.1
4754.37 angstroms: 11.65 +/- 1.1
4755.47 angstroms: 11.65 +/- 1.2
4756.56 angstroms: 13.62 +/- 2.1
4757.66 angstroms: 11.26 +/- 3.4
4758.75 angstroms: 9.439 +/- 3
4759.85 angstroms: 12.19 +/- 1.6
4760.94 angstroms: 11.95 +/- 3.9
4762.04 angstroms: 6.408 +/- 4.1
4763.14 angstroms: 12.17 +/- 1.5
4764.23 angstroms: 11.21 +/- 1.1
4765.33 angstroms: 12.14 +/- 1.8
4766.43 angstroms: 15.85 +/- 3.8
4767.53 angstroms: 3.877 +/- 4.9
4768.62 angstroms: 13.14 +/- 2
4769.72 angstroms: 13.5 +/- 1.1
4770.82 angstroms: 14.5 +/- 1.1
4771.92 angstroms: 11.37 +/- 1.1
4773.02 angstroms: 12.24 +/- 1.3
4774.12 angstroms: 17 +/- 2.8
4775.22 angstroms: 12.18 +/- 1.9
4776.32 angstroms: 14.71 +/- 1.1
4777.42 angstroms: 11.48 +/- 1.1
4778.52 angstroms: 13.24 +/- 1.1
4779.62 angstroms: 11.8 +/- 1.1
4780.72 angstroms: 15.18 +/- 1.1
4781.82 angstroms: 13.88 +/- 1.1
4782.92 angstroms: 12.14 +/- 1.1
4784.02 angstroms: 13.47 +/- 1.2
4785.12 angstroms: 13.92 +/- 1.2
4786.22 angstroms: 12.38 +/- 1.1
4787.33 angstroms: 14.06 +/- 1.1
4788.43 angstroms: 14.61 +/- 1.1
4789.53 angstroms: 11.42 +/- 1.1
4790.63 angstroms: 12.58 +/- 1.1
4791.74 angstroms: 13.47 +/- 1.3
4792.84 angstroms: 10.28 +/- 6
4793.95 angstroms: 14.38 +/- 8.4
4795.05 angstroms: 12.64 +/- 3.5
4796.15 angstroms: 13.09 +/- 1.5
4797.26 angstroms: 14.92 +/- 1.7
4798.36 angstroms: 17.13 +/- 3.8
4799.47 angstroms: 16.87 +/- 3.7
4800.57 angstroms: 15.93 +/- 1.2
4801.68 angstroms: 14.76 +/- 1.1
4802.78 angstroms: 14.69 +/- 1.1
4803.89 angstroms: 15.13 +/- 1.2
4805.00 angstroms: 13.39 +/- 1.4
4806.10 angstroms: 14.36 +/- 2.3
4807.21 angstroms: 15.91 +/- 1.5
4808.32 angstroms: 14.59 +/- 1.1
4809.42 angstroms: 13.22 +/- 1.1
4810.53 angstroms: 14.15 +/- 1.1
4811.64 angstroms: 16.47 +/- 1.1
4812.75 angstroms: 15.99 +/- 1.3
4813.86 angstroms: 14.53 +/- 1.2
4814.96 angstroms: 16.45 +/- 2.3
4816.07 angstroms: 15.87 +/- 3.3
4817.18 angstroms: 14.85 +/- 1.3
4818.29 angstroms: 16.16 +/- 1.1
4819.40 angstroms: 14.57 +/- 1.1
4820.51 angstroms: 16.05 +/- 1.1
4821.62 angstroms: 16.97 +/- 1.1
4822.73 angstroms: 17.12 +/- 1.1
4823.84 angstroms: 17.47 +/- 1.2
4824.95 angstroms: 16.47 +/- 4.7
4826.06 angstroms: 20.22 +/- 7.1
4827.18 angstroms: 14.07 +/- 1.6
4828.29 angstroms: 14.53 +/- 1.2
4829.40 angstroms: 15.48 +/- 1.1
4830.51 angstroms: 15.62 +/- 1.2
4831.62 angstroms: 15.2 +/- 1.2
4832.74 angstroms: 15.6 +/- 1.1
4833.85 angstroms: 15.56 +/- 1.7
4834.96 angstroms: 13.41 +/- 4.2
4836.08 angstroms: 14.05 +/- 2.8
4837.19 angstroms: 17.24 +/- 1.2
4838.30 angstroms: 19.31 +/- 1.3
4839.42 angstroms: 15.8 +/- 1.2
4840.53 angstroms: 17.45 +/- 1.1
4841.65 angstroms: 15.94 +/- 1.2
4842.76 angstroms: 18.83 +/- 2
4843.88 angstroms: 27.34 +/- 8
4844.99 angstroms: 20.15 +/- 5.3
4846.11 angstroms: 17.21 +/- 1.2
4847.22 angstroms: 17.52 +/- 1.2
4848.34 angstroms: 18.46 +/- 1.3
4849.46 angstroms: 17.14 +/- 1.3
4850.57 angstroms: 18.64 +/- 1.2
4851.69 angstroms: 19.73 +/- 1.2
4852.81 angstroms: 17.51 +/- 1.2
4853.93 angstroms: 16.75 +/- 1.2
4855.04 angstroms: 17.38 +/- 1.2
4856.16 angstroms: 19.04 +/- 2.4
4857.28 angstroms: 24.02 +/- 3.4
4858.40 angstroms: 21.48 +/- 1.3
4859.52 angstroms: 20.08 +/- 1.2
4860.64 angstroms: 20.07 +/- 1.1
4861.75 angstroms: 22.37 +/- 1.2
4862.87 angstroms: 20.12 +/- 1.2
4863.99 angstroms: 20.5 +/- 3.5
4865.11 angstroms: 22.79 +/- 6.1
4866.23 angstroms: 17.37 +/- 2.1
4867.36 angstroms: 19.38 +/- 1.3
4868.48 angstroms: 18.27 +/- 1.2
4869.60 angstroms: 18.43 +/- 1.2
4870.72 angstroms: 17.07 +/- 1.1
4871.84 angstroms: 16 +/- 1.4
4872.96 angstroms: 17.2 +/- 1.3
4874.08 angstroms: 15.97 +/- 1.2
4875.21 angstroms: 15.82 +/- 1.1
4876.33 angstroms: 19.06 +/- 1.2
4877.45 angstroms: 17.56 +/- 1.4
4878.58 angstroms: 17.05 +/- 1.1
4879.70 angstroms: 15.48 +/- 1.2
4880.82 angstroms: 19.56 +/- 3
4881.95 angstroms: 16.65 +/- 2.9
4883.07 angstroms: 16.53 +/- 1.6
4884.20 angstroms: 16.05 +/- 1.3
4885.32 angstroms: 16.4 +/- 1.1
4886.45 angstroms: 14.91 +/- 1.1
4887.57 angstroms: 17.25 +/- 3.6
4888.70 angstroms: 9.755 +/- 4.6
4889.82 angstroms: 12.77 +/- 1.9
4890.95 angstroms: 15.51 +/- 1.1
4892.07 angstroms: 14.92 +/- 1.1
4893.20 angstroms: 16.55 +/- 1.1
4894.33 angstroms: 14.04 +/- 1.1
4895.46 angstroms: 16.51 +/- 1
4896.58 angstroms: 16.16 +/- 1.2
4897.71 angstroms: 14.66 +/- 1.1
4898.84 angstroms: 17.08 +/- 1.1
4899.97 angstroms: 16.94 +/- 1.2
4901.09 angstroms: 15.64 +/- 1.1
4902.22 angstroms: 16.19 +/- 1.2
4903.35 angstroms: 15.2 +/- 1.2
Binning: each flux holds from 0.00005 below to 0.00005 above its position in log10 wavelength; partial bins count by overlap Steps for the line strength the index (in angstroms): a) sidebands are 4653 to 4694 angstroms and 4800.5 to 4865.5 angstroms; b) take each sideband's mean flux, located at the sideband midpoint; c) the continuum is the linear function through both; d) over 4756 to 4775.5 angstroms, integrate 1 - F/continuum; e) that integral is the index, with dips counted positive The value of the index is 4.28 angstroms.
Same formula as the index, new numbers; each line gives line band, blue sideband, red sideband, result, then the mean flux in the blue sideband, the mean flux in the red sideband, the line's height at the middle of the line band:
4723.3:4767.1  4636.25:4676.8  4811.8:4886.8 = 8.2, 12.5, 17.5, 14.8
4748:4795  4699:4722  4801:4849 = 5.8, 11.9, 16.2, 14.2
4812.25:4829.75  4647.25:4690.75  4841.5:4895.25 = 0.6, 12.5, 17.9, 16.6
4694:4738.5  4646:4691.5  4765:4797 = 1.8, 12.4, 12.9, 12.6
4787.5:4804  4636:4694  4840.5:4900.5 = 1.8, 12.5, 17.7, 15.8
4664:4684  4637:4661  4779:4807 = 1.2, 12.4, 13.9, 12.7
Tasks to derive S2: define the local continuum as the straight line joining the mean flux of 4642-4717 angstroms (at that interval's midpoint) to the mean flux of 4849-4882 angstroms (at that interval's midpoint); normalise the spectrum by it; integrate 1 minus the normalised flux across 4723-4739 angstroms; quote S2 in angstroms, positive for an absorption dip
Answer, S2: 2.16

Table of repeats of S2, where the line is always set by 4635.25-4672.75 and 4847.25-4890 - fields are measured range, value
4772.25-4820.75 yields 5.7 angstroms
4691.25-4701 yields 0.4 angstroms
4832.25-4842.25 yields 0.6 angstroms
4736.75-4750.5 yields 2.4 angstroms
